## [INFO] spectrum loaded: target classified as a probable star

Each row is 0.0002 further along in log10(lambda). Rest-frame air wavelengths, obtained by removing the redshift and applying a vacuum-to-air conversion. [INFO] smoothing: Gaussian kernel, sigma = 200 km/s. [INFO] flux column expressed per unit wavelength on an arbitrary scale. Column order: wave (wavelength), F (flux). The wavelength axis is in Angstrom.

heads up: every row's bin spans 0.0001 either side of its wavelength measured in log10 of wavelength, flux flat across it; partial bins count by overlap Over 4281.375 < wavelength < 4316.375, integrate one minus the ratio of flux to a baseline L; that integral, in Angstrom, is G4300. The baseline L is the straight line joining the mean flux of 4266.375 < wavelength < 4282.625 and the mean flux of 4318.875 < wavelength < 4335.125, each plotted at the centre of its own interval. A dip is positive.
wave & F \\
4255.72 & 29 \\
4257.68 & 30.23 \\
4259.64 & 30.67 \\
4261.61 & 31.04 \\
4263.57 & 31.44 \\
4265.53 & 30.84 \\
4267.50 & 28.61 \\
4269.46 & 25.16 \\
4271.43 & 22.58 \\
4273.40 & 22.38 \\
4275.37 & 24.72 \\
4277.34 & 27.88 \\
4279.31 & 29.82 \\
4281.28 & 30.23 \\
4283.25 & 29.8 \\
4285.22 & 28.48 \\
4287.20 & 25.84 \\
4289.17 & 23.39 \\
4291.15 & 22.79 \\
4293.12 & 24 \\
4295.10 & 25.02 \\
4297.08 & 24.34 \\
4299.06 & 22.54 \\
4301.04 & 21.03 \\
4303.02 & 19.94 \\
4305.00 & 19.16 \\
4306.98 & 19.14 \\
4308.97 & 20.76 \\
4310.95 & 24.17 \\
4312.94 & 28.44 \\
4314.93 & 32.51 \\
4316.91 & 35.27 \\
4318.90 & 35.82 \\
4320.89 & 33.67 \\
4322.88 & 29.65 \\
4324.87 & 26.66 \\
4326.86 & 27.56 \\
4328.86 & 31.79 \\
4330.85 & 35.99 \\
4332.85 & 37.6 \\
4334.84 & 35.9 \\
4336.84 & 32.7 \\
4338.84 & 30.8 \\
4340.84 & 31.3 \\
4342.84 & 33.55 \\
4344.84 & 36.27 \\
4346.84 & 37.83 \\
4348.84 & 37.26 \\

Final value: 5.6 Angstrom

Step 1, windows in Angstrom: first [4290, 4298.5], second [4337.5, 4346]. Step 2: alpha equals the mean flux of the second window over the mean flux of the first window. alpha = 1.38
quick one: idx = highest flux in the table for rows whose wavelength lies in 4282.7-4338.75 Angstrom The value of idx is 37.6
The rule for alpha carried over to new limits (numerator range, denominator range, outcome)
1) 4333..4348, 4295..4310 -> 1.61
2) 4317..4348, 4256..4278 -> 1.19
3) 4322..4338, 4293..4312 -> 1.47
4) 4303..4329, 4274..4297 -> 1.05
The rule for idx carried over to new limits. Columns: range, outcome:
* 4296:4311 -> 24.34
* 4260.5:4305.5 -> 31.44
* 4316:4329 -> 35.82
